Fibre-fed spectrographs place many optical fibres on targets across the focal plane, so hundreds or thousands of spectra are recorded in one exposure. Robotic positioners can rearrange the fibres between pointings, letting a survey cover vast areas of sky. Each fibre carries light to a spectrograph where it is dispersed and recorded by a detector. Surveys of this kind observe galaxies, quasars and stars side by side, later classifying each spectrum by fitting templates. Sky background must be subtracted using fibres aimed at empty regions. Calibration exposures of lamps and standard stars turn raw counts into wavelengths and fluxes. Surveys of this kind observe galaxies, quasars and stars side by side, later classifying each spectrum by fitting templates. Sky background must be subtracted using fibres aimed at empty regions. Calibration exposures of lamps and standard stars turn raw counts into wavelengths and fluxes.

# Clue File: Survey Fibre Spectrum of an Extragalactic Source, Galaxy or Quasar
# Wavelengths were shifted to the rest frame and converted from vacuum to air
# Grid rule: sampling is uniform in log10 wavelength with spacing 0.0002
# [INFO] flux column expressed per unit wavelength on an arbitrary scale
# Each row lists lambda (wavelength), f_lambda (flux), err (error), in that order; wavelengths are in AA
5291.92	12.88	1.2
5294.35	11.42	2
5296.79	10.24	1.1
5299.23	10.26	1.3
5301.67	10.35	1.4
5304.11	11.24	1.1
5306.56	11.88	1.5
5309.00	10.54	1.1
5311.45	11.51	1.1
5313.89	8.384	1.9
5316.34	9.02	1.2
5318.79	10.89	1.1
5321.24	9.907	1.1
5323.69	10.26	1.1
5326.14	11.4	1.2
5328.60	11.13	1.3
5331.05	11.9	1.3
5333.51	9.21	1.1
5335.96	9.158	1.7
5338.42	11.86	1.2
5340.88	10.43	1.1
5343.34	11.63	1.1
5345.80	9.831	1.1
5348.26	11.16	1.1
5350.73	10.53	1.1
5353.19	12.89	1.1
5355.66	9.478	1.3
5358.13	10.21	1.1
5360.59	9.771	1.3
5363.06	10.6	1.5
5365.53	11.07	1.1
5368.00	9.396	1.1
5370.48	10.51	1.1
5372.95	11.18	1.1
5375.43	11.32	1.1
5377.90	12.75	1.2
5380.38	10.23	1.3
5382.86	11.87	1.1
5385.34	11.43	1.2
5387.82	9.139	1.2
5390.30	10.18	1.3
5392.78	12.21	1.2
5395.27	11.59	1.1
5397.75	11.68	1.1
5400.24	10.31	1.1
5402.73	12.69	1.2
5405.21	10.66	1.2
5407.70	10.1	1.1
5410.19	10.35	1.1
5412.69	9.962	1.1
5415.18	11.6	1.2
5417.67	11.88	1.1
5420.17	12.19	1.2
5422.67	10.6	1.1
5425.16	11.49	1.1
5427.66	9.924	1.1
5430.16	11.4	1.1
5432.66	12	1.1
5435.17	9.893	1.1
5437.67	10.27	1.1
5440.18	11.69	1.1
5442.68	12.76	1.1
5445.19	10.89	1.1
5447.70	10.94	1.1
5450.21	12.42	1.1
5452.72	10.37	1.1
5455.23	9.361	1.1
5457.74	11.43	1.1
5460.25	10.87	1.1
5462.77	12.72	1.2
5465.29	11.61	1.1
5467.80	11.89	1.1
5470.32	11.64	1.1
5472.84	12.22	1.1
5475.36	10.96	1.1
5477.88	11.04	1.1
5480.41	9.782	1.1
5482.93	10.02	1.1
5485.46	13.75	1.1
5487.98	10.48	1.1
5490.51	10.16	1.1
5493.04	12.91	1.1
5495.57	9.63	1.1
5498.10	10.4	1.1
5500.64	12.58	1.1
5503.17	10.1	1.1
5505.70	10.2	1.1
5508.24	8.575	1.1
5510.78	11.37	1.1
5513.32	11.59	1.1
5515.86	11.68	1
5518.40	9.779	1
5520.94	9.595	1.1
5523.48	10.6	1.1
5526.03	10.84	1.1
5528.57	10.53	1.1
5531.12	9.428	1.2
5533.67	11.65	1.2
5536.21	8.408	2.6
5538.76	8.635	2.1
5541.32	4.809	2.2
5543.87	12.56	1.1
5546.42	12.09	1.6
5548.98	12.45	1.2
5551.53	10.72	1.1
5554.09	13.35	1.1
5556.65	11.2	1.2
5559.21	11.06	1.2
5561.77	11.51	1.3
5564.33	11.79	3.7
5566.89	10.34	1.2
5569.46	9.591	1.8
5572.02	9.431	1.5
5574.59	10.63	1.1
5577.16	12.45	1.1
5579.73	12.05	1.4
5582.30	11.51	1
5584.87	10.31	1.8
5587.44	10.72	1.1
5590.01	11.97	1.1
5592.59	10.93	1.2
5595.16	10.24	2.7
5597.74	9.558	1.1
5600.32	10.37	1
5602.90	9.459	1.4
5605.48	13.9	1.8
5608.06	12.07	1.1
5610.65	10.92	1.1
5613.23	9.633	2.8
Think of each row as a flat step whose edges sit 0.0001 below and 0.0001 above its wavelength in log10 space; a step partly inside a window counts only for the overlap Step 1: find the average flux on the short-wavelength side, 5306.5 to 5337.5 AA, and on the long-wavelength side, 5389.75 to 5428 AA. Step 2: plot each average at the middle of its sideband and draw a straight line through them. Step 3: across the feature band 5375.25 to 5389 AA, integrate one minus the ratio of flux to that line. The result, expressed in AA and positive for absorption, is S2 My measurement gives -0.3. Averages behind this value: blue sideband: 10.4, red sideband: 11.1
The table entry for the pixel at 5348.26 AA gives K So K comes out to 11.16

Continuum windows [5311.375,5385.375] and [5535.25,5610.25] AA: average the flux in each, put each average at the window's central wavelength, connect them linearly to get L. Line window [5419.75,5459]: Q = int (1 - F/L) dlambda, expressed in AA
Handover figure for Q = -1.3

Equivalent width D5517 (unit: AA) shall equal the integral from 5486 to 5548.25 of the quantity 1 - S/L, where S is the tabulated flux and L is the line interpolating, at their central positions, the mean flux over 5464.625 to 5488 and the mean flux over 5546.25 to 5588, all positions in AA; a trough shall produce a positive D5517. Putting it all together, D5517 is 5.0 AA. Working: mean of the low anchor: 11.4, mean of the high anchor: 11.2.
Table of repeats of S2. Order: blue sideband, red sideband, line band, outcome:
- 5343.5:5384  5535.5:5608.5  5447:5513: -1.4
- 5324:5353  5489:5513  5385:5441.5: -1.3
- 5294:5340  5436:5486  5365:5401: -0.4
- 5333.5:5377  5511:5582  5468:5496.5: -1.3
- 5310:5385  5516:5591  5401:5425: -1.0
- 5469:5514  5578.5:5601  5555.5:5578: 0.1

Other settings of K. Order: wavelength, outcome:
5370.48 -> 10.51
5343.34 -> 11.63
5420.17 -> 12.19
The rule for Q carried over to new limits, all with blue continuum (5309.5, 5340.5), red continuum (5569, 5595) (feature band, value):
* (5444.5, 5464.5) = -0.86 AA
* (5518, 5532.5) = 0.92 AA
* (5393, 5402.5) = -0.82 AA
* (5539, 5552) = 0.63 AA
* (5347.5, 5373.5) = -0.30 AA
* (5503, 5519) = 0.43 AA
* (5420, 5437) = -0.55 AA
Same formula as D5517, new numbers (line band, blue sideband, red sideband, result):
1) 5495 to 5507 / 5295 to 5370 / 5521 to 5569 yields 0.0 AA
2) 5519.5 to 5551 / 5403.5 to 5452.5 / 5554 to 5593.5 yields 2.7 AA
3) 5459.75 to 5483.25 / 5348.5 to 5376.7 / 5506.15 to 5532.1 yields -1.9 AA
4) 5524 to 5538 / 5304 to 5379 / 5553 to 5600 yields 1.0 AA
